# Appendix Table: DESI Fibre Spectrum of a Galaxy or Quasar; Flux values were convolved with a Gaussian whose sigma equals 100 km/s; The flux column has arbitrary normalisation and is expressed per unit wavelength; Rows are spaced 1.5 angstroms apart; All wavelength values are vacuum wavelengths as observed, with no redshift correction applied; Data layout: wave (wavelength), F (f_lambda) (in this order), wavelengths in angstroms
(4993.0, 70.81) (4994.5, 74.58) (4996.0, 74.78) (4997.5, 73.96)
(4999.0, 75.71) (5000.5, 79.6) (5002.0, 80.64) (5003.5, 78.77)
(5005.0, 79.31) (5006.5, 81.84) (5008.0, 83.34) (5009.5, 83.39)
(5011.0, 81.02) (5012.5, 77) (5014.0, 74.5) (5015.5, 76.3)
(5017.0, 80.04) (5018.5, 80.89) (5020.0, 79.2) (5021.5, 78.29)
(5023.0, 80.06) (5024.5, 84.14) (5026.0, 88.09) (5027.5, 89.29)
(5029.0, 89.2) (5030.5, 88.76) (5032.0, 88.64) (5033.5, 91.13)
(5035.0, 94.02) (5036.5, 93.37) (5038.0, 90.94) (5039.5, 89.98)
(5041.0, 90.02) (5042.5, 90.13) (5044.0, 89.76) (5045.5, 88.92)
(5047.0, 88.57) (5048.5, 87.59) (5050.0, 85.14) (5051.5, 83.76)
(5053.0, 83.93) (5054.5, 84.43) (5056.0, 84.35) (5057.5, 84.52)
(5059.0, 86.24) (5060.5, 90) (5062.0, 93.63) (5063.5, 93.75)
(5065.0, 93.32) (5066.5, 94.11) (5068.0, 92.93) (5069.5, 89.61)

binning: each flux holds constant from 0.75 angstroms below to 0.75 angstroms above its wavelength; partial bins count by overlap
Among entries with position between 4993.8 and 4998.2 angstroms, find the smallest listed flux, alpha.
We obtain 73.96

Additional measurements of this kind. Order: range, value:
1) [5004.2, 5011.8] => 79.31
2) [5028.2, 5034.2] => 88.64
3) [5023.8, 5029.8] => 84.14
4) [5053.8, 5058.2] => 84.35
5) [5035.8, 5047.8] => 88.57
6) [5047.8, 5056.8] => 83.76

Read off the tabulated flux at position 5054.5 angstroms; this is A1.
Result 84.43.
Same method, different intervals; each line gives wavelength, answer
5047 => 88.57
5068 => 92.93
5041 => 90.02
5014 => 74.5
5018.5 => 80.89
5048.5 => 87.59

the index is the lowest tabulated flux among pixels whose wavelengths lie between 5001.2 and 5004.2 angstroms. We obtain 78.77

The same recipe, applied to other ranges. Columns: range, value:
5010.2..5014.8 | 74.5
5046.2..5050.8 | 85.14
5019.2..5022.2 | 78.29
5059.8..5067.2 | 90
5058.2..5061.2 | 86.24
